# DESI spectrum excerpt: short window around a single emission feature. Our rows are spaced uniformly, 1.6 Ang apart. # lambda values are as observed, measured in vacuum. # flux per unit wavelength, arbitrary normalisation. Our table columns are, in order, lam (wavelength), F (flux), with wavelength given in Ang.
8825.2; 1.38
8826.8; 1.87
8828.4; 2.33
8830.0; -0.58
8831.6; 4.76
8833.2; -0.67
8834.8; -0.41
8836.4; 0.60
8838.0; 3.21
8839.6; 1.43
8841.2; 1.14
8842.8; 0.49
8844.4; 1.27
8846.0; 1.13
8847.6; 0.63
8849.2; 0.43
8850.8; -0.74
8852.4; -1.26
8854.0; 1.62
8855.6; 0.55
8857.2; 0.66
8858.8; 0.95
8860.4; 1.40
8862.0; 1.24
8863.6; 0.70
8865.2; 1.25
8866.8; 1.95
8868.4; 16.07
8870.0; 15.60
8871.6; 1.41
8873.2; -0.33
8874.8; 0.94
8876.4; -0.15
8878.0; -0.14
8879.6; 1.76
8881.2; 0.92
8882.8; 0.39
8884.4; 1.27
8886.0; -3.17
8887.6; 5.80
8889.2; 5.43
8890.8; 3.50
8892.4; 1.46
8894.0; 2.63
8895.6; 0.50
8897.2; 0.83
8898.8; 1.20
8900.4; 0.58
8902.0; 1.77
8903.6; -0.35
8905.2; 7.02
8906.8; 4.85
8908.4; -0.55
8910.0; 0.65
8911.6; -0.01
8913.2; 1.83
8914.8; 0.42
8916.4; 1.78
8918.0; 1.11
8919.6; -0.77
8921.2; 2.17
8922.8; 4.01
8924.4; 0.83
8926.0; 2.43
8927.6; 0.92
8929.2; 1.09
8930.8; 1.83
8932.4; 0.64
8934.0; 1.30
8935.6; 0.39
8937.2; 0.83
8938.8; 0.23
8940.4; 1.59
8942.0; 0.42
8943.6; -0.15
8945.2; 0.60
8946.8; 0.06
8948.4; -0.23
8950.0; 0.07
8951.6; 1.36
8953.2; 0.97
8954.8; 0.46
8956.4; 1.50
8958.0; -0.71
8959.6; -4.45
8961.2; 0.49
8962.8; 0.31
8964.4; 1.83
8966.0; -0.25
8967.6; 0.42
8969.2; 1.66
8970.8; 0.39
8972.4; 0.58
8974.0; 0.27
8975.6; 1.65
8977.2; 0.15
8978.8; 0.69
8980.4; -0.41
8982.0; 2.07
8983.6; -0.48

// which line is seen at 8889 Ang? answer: Hgamma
